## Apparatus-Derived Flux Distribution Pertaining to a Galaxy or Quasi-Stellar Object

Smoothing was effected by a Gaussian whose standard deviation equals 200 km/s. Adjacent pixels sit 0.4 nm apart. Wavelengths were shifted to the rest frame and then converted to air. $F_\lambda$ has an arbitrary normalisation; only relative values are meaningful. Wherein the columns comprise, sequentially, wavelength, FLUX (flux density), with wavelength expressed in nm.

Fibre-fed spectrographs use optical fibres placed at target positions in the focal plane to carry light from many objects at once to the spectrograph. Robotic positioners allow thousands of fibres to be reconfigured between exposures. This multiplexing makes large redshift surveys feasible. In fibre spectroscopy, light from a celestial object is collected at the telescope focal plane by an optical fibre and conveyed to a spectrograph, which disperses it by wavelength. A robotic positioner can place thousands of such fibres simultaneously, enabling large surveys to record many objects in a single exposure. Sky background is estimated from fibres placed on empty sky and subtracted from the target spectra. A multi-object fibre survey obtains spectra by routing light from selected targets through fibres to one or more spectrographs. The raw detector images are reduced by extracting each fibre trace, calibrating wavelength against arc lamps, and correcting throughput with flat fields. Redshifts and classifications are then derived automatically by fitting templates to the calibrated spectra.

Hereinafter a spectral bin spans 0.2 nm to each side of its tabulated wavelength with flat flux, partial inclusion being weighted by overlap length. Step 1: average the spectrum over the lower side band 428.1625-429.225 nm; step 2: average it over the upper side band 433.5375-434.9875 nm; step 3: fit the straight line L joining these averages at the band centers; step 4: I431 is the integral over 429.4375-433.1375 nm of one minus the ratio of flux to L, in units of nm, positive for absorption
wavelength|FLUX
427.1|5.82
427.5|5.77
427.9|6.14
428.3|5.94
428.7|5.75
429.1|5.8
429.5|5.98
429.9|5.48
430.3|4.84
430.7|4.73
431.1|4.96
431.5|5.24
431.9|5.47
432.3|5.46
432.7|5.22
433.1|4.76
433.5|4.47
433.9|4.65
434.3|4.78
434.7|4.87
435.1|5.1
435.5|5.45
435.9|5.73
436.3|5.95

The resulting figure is 0.080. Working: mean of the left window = 5.83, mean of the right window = 4.75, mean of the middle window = 5.21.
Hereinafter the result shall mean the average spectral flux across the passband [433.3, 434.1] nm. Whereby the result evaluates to 4.56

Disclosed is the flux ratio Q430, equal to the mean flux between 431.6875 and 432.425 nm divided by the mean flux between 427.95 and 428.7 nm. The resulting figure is 0.9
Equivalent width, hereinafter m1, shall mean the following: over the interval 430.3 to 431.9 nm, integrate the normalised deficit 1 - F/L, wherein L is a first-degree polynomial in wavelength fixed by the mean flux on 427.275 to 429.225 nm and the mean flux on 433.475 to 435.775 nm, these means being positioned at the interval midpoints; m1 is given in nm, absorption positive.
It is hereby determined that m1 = 0.13 nm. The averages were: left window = 5.88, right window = 4.95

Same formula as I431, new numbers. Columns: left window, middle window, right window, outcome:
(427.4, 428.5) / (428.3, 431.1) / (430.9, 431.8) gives 0.06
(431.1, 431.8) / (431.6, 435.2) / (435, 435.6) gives 0.17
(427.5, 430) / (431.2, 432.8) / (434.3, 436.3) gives 0.07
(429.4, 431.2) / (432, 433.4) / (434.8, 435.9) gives 0.03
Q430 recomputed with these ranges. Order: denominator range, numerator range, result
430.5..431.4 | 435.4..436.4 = 1.17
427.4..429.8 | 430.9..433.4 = 0.88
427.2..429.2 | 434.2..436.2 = 0.89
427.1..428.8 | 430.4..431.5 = 0.83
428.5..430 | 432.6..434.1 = 0.82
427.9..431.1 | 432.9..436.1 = 0.90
